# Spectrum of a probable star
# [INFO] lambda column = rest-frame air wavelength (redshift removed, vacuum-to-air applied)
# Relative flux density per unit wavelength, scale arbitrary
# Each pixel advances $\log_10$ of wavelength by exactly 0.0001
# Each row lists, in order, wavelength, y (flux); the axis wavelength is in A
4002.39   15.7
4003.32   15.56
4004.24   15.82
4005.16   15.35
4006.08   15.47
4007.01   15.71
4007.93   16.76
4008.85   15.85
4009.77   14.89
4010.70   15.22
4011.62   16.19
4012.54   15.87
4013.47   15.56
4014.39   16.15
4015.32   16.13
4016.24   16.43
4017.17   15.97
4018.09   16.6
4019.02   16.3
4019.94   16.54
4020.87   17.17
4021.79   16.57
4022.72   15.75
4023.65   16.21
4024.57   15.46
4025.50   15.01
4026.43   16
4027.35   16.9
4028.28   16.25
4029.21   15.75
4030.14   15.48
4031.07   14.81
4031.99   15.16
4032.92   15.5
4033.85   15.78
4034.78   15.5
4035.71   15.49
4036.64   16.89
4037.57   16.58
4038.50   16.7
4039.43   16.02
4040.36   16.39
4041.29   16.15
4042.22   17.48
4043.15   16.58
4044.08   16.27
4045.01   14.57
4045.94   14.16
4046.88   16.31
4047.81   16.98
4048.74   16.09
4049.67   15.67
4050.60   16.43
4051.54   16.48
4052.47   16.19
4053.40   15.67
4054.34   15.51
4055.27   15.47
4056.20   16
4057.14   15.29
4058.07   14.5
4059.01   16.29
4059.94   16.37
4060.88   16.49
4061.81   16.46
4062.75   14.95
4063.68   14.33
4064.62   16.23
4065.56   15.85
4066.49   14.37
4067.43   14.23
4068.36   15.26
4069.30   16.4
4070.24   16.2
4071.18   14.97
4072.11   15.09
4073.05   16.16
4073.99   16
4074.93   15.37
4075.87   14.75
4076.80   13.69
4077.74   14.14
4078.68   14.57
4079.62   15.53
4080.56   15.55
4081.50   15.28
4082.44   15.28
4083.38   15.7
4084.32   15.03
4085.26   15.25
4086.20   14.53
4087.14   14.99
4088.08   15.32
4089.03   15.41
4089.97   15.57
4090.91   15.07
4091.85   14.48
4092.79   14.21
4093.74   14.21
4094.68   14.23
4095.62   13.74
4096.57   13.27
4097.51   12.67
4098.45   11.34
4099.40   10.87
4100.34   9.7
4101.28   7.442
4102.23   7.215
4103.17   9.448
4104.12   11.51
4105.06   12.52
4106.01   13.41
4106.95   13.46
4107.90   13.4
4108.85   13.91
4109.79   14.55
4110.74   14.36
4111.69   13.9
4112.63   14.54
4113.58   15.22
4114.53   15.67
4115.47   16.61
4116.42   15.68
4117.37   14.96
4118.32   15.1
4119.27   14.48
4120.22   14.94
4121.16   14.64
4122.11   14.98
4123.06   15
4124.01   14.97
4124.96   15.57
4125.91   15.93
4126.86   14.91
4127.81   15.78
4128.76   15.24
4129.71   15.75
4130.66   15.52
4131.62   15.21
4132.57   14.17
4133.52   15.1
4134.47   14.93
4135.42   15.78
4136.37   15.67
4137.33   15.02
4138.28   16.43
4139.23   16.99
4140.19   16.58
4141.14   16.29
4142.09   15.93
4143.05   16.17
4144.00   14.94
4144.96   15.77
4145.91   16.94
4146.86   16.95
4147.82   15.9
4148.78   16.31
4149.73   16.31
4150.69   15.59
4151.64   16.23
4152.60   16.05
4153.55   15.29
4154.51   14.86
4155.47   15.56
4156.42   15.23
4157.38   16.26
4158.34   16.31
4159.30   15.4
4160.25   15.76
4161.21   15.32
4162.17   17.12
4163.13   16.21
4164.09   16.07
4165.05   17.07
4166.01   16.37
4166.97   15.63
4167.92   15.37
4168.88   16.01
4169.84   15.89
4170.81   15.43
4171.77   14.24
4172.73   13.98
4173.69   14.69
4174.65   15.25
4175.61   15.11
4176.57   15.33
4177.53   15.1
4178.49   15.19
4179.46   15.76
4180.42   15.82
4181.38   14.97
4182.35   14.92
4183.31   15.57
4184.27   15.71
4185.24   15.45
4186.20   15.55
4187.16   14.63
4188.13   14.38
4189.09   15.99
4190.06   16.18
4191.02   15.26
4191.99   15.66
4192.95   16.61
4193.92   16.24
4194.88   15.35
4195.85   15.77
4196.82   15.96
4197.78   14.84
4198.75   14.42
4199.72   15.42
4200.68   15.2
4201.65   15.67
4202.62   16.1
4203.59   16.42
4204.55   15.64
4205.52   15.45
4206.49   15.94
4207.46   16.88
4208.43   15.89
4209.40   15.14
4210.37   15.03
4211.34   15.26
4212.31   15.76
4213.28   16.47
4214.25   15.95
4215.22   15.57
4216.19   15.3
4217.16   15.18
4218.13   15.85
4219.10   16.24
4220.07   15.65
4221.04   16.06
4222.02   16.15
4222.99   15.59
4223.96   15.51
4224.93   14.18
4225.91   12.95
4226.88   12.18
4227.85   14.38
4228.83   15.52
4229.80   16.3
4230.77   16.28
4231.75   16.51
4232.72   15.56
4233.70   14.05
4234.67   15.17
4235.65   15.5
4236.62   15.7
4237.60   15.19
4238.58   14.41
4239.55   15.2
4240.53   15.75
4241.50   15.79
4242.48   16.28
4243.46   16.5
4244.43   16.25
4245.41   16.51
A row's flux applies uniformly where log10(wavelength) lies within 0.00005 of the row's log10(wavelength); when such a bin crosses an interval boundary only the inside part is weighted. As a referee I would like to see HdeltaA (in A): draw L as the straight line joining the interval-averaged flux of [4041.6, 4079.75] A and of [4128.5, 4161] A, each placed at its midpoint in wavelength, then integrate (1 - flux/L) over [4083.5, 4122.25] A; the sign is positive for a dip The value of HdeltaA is 4.9 A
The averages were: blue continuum 15.6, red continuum 15.8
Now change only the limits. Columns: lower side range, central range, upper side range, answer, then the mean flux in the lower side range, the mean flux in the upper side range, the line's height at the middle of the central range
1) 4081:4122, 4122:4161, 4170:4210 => -3.1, 13.8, 15.4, 14.5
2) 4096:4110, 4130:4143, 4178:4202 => -2.6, 11.6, 15.5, 13.1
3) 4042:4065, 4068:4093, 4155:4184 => 0.9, 15.9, 15.6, 15.8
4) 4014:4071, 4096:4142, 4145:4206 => 4.5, 15.9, 15.6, 15.8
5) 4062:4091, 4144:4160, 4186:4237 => -0.6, 15.2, 15.5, 15.4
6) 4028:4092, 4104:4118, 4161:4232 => 1.1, 15.6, 15.5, 15.6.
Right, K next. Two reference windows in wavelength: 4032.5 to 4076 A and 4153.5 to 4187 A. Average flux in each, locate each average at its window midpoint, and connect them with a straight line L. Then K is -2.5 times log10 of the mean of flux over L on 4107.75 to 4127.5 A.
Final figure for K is 0.05 mag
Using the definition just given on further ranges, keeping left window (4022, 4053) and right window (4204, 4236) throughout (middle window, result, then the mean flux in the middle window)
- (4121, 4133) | 0.035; 15.2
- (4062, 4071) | 0.039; 15.3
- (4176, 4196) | 0.003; 15.5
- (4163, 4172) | -0.018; 15.9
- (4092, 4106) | 0.324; 11.7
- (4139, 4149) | -0.038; 16.2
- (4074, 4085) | 0.057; 15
